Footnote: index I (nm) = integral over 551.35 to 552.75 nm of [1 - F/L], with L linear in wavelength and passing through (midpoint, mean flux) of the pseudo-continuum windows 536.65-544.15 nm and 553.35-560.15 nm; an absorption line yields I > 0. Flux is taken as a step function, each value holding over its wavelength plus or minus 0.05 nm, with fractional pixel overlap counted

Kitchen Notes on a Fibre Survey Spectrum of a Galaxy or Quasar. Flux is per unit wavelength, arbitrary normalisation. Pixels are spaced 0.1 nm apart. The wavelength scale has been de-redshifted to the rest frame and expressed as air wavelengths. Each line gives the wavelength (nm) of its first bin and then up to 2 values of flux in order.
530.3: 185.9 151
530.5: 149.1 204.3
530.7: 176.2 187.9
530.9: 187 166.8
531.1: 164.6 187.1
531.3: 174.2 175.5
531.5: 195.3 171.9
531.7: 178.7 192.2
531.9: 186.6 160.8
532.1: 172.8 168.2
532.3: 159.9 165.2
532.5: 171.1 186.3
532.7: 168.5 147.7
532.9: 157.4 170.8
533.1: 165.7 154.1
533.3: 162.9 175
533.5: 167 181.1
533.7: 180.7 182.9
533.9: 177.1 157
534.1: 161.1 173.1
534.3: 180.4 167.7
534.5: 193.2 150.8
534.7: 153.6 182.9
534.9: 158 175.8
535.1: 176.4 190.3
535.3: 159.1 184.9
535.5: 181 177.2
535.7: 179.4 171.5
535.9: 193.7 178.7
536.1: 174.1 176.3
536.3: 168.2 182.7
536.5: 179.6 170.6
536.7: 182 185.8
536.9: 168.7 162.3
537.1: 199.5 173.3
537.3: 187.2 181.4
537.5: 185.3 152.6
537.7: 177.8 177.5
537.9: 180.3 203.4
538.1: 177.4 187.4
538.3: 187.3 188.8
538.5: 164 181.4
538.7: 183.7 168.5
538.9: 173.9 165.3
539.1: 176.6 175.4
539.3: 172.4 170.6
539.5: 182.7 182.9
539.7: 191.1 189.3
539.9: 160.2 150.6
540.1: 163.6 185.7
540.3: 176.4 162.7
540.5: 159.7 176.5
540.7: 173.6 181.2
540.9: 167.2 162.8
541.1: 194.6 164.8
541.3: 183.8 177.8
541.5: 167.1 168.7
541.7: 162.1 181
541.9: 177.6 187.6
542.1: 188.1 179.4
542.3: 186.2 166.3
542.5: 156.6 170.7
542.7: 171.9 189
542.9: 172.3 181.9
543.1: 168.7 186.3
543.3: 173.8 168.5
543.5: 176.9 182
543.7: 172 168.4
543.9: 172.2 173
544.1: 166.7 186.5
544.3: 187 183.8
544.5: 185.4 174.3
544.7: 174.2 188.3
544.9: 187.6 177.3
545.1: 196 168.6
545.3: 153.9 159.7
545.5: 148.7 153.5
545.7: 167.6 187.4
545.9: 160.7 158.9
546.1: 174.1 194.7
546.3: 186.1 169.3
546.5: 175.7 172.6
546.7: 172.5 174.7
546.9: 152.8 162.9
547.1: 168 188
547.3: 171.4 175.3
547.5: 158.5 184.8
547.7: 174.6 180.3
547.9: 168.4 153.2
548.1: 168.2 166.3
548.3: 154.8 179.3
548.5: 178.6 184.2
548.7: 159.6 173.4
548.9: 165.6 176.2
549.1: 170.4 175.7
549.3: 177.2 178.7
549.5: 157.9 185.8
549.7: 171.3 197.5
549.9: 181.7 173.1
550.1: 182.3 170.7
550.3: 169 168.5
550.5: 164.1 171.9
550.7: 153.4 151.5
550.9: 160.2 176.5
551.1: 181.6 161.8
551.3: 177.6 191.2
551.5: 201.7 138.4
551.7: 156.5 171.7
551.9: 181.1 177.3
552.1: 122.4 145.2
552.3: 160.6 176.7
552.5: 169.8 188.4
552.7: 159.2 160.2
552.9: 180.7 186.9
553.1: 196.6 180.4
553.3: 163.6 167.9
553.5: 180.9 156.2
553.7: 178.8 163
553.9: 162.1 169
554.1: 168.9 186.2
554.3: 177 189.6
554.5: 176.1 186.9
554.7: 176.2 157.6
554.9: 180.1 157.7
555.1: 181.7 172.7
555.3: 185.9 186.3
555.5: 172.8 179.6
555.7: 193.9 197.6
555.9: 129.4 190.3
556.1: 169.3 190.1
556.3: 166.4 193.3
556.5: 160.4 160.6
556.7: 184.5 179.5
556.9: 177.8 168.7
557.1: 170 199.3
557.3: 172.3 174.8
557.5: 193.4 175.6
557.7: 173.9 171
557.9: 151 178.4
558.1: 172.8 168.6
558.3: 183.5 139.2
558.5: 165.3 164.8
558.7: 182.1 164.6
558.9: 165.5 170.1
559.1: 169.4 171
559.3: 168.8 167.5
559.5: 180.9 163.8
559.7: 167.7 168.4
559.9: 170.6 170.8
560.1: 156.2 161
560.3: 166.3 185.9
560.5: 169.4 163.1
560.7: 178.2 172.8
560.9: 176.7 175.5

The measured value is 0.05 nm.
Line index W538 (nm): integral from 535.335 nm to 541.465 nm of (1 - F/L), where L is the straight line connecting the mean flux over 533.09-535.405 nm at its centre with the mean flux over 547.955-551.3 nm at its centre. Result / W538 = -0.21 nm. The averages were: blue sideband 171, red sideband 171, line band 177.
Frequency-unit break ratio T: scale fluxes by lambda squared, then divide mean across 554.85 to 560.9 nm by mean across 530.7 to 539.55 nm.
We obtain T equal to 1.07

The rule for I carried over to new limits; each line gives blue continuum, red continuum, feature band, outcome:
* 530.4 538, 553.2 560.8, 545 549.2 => 0.070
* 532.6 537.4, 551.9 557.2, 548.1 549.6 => 0.017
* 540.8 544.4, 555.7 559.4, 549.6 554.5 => 0.067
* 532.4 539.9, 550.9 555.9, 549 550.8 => 0.006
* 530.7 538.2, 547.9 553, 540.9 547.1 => -0.078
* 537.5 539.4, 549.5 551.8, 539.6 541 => 0.035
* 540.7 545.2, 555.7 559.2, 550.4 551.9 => 0.050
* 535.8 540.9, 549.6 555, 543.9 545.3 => -0.039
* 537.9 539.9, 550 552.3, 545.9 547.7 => -0.012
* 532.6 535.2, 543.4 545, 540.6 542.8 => 0.013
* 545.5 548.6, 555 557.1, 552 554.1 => 0.072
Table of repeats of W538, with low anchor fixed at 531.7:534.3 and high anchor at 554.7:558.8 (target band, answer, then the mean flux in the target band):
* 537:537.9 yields -0.04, 178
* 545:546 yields 0.03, 166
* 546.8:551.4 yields 0.04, 171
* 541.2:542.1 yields -0.02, 176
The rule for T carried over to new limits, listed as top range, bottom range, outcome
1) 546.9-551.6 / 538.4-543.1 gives 1.02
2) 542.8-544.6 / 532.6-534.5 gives 1.08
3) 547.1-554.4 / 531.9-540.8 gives 1.04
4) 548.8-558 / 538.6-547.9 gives 1.03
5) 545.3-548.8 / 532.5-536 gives 1.04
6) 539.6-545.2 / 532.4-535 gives 1.07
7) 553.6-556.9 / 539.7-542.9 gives 1.06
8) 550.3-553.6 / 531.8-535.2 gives 1.07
